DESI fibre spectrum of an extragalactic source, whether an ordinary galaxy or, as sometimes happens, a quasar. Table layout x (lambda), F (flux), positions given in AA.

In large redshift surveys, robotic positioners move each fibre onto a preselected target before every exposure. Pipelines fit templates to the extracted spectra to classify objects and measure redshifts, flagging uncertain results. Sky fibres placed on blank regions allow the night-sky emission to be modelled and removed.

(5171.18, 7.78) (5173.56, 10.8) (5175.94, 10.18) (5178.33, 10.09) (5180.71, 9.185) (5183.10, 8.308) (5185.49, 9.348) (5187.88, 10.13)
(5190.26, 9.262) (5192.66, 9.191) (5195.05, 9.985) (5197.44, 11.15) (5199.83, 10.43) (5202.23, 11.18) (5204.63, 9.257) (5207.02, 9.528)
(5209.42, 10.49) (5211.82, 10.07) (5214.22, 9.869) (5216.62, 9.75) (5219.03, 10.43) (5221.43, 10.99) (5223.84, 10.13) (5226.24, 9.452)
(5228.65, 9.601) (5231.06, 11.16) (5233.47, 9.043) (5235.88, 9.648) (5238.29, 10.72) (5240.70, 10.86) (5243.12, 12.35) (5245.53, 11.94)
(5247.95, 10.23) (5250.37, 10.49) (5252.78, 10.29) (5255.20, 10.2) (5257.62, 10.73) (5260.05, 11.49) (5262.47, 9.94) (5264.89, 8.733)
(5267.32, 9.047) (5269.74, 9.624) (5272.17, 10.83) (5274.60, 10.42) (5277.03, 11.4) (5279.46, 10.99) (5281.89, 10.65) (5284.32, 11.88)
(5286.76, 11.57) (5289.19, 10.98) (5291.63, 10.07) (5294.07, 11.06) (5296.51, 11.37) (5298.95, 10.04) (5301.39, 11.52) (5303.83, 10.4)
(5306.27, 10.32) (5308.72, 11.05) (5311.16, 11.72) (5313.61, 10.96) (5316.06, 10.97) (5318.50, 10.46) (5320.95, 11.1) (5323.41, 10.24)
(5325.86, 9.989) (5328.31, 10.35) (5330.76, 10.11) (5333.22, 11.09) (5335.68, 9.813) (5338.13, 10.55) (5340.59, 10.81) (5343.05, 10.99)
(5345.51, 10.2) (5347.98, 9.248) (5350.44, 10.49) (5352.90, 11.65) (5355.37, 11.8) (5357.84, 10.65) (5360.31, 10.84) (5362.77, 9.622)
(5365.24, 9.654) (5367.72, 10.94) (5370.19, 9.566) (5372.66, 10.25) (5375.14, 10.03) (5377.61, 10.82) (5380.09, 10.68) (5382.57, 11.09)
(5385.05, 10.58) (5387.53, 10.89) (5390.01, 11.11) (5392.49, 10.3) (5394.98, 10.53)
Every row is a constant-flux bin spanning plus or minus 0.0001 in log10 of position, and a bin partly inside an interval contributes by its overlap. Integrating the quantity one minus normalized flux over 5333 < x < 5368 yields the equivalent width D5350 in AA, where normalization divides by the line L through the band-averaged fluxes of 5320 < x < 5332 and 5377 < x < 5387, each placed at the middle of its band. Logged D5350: 0.02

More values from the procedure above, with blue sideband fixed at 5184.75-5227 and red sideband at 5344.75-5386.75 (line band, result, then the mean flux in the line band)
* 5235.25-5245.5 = -1.0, 11.1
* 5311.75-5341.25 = -0.5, 10.6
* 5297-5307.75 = -0.3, 10.6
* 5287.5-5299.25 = -0.6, 10.8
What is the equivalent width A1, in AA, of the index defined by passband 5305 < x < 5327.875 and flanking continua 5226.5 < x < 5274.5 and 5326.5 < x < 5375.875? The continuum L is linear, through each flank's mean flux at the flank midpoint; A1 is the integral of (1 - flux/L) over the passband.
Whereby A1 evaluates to -0.7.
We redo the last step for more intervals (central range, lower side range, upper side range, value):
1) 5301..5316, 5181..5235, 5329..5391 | -0.9 AA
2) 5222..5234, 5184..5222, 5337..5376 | 0.1 AA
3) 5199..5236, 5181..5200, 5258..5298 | -0.4 AA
